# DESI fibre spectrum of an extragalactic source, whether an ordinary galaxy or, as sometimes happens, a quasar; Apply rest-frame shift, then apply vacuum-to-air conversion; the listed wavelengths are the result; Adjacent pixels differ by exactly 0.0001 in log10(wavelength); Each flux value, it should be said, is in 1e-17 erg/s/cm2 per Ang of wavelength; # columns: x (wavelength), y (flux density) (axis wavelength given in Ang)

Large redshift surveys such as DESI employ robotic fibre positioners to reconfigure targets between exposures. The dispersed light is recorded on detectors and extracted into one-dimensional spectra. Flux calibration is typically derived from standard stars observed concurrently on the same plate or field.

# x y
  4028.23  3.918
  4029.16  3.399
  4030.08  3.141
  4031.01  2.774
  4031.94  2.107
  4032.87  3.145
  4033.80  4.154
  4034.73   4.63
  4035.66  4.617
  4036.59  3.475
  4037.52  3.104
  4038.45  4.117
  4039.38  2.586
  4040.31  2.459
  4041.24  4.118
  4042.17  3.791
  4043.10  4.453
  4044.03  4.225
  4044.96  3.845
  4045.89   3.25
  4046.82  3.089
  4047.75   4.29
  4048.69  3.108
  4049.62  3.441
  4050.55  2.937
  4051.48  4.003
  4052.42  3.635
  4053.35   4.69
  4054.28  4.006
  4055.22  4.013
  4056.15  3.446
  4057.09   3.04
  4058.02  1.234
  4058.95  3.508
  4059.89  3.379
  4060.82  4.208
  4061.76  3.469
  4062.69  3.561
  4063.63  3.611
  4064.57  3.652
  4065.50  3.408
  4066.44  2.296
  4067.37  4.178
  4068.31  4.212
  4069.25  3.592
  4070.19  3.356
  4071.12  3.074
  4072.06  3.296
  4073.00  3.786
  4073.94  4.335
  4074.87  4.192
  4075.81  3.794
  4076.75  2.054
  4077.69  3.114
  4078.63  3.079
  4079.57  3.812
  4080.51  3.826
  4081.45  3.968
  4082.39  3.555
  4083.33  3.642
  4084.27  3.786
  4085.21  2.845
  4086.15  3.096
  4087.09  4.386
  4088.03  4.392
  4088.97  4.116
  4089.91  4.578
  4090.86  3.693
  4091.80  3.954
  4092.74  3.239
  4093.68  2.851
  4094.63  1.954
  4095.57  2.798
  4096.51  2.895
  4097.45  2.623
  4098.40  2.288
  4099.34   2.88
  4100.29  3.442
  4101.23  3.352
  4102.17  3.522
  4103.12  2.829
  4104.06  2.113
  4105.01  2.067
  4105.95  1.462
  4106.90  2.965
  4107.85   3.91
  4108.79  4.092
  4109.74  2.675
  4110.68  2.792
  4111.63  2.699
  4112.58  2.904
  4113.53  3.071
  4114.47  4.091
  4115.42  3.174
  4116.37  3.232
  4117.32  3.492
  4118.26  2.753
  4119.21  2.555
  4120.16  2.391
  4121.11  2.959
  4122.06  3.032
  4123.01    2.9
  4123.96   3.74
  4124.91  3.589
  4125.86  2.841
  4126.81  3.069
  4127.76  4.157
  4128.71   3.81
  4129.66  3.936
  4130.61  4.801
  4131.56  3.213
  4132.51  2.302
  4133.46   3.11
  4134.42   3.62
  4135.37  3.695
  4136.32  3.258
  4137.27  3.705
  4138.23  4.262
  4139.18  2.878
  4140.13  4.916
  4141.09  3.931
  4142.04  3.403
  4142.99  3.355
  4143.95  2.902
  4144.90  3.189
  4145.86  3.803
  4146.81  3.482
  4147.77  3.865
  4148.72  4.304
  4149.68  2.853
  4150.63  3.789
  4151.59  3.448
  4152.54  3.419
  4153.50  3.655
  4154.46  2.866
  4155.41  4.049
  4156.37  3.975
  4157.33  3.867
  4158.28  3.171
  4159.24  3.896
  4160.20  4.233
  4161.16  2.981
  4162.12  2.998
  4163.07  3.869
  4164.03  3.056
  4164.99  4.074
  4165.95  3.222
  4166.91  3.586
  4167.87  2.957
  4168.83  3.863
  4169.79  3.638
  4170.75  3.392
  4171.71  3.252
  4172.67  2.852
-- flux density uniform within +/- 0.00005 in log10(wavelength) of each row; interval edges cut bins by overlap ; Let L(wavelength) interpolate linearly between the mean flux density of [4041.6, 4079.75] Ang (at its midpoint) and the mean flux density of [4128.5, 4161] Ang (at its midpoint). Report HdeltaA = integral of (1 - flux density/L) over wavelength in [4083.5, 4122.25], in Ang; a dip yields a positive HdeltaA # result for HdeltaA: 4.9 Ang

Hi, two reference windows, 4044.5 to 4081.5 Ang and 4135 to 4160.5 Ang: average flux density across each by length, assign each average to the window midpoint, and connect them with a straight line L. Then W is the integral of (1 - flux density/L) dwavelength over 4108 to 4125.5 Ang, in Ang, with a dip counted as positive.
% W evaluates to 2.2 Ang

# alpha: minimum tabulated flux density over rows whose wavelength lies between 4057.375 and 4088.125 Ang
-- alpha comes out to 1.234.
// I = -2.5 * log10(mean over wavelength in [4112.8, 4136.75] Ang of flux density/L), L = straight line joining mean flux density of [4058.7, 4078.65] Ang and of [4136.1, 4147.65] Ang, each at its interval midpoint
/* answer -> 0.087 mag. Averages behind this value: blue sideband 3.52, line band 3.31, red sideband 3.6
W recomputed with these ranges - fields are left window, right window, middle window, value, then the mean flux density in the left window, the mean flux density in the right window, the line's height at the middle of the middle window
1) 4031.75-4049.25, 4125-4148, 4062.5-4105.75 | 2.9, 3.63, 3.56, 3.6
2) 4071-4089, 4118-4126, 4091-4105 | 1.8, 3.61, 2.98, 3.34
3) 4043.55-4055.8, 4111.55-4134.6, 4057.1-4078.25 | 1.2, 3.73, 3.26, 3.62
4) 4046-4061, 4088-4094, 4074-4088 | 0.6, 3.48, 3.82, 3.73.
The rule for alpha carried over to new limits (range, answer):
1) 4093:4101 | 1.954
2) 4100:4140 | 1.462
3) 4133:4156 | 2.853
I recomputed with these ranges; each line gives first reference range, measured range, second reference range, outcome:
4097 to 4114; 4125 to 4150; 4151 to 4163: -0.09 mag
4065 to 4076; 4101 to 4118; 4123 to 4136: 0.17 mag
